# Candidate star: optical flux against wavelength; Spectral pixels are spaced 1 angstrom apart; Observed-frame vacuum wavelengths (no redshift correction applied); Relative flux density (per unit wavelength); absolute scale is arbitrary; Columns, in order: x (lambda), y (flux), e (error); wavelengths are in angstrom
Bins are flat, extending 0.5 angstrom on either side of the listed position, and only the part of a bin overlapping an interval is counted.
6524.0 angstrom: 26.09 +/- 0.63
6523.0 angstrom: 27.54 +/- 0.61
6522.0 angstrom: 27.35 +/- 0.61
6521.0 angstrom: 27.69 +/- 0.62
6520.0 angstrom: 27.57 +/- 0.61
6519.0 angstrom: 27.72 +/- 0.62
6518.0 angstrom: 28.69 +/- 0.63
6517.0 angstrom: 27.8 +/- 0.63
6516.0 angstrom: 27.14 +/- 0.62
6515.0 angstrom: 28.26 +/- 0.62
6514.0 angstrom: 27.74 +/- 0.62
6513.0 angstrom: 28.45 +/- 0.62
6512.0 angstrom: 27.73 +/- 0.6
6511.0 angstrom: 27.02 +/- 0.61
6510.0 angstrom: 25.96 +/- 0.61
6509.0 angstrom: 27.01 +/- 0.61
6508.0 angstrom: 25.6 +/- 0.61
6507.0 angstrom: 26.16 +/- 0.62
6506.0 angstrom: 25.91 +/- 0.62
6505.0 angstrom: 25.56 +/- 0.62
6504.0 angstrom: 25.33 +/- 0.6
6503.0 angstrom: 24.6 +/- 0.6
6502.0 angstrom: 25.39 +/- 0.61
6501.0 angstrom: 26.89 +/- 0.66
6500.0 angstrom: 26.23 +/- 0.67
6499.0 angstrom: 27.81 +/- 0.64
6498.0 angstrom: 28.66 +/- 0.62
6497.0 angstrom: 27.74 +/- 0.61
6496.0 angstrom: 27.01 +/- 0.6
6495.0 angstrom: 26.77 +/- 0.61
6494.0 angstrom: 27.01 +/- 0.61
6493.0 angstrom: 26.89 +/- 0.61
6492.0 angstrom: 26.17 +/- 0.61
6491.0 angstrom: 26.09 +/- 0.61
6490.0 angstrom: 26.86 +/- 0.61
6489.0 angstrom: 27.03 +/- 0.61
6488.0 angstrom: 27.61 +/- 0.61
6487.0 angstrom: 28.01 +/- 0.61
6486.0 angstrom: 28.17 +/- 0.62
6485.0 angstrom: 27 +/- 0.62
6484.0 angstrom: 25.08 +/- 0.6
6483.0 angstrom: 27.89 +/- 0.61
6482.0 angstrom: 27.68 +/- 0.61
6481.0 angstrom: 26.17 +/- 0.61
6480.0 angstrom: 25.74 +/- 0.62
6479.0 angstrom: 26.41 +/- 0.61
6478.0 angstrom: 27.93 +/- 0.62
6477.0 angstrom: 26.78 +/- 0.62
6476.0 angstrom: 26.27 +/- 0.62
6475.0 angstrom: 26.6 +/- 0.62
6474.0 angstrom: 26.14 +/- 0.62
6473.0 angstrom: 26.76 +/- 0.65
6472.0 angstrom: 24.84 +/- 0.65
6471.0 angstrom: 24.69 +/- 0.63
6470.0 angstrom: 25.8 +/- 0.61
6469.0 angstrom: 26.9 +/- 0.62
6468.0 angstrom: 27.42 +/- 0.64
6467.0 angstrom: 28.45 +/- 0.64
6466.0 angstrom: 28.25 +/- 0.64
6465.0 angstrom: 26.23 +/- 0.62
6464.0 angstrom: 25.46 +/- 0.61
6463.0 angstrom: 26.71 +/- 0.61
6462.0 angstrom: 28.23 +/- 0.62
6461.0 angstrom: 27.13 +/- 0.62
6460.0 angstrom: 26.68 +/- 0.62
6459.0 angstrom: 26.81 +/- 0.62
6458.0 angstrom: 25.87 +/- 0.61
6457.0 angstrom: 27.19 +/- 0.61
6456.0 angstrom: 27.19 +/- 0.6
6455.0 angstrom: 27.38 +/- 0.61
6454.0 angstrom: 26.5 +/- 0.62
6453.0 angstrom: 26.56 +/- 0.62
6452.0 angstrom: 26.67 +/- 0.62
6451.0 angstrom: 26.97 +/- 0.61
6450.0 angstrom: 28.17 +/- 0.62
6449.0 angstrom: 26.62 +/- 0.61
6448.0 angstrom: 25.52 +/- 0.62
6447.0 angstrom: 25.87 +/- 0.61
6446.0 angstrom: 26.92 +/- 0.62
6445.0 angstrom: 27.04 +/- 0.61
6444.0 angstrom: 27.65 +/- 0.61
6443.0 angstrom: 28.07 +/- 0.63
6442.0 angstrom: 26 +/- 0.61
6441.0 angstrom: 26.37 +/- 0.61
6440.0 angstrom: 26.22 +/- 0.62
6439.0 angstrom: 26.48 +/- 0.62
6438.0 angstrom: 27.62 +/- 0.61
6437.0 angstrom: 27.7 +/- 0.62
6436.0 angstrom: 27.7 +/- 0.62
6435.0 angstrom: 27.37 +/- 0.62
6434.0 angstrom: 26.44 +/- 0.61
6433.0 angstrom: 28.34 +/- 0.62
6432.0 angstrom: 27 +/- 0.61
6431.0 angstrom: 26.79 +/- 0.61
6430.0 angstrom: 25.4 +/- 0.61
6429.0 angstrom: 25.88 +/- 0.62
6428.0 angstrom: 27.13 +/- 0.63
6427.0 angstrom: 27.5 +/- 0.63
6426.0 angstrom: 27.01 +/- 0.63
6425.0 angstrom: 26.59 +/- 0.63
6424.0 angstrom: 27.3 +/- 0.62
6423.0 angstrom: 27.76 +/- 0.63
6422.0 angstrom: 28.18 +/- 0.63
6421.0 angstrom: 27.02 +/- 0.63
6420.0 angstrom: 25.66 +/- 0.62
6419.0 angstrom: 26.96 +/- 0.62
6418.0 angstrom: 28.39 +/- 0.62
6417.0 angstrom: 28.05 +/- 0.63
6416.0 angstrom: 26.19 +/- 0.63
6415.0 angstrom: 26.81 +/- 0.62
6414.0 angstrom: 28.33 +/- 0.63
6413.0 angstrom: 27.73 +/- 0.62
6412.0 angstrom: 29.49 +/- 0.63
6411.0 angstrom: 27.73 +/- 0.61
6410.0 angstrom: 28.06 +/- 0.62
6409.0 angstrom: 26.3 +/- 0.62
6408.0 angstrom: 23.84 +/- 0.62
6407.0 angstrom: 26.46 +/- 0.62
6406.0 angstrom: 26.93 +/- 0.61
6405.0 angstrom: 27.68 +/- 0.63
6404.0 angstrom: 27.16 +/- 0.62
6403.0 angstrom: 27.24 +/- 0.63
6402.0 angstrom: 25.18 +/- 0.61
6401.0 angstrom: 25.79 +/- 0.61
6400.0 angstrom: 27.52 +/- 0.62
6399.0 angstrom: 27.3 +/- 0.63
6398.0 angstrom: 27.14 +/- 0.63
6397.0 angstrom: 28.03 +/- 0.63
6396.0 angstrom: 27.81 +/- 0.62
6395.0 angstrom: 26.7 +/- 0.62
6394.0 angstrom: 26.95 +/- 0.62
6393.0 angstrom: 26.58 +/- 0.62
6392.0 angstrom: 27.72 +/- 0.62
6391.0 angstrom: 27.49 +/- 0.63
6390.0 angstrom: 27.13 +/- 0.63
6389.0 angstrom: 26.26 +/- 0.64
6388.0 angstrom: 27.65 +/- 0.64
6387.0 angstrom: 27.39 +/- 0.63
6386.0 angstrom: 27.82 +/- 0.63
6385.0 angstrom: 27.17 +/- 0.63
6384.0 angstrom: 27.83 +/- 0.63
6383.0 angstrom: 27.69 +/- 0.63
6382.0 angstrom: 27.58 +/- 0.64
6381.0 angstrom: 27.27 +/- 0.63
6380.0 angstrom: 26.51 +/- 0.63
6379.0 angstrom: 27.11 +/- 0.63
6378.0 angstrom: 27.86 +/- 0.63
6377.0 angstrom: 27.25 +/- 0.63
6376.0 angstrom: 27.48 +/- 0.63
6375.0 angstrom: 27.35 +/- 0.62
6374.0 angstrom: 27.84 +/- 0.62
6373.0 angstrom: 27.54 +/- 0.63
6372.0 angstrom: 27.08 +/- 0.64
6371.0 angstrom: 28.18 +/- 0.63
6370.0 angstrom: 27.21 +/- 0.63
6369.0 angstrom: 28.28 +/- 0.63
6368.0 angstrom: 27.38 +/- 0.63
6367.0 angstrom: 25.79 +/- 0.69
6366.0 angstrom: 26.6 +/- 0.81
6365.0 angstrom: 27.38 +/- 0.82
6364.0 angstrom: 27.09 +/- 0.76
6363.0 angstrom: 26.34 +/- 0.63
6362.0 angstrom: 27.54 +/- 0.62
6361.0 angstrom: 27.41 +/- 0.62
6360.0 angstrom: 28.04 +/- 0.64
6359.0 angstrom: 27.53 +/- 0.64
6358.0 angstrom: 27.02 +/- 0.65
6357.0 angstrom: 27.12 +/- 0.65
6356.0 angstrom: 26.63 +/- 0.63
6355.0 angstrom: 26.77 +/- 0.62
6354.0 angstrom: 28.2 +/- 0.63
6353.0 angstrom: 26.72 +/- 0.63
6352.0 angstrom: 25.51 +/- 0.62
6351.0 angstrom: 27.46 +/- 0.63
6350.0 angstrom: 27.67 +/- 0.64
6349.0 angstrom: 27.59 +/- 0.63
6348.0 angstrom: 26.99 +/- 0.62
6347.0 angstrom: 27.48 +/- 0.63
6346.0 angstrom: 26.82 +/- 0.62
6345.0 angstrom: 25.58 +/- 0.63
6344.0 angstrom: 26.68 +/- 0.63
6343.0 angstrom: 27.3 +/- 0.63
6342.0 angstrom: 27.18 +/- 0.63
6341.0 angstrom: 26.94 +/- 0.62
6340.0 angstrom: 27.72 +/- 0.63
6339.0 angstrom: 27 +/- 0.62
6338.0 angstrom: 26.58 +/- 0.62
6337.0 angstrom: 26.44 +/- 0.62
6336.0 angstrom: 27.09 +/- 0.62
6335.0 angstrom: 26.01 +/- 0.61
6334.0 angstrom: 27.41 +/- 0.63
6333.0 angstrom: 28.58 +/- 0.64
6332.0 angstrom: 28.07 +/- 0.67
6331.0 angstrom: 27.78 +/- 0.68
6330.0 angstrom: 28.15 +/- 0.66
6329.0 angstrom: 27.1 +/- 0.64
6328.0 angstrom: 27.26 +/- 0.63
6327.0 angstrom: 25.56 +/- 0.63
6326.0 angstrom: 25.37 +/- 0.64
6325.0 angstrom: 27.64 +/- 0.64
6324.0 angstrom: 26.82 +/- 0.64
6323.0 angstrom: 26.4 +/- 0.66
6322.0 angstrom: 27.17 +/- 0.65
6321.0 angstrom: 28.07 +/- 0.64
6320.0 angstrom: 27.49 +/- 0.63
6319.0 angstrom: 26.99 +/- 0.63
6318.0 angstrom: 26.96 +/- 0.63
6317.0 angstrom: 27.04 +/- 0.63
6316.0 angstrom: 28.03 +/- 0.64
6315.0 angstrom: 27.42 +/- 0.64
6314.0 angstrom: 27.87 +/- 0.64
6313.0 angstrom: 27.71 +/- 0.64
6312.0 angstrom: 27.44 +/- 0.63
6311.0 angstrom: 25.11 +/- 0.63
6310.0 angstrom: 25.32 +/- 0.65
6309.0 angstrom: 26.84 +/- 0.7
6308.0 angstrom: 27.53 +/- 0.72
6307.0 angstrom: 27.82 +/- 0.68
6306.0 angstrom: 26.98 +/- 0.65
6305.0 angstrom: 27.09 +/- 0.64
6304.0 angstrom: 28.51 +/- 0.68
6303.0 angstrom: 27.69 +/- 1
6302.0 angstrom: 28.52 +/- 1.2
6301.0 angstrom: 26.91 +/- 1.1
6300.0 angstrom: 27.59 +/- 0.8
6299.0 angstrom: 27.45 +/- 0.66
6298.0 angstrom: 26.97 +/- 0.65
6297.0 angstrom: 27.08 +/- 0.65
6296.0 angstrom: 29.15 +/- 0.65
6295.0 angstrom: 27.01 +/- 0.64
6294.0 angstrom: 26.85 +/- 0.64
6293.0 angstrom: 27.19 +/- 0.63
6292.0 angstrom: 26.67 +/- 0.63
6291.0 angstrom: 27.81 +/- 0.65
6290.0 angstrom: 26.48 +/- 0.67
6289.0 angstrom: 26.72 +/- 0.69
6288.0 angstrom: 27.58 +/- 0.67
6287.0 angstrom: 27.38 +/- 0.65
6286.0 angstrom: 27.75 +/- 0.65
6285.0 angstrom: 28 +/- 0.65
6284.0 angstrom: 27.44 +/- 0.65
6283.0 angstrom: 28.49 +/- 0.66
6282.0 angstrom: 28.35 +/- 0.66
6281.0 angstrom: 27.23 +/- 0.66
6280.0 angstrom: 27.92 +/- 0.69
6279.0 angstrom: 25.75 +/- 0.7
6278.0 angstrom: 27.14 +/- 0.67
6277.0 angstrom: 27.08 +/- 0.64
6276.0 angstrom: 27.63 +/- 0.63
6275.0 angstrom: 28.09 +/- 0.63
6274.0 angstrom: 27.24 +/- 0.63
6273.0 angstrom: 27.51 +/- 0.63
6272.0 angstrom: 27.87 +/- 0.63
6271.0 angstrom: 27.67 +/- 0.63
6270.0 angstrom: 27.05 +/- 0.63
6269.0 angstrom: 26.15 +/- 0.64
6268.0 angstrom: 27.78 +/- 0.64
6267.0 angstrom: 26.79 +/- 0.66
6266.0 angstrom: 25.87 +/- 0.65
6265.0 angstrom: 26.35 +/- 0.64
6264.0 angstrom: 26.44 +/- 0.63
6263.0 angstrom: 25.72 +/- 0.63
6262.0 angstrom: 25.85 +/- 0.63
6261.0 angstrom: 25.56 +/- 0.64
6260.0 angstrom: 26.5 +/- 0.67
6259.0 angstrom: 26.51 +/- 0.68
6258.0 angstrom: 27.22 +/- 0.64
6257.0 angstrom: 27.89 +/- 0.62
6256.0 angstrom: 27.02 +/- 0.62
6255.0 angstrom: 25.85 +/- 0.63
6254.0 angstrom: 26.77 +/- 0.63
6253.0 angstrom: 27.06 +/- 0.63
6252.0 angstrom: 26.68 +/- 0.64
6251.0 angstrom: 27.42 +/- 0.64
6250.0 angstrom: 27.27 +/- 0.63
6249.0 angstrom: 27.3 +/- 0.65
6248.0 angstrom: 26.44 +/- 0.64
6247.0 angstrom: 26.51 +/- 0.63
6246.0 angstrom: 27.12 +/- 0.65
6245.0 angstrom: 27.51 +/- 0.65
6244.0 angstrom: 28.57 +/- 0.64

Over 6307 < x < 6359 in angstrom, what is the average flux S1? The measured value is 27.1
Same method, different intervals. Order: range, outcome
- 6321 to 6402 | 27.2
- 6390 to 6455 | 27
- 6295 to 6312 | 27.3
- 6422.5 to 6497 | 26.9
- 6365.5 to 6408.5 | 27.1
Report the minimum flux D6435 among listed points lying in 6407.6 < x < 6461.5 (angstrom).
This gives 23.84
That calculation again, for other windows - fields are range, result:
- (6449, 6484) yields 24.69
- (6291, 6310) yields 25.32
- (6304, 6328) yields 25.11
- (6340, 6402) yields 25.18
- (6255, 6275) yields 25.56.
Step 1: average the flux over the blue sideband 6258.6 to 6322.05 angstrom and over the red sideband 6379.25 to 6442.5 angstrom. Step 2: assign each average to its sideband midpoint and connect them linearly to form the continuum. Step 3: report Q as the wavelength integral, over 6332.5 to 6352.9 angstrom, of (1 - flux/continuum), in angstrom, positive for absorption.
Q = 0.1 angstrom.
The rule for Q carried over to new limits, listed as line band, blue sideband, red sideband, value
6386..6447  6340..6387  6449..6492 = -0.1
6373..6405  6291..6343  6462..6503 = -0.2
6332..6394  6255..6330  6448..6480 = -0.5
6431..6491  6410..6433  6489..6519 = 0.5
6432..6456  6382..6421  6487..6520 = 0.1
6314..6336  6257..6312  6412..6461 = -0.1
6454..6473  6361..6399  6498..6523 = 0.2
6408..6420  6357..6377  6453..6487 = -0.2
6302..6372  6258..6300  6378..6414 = 0.0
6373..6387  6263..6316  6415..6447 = -0.2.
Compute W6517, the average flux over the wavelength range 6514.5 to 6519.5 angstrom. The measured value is 27.9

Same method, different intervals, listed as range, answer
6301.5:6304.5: 28.2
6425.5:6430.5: 26.6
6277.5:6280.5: 26.9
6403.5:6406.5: 27.3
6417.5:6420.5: 27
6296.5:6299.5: 27.2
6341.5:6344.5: 27.1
